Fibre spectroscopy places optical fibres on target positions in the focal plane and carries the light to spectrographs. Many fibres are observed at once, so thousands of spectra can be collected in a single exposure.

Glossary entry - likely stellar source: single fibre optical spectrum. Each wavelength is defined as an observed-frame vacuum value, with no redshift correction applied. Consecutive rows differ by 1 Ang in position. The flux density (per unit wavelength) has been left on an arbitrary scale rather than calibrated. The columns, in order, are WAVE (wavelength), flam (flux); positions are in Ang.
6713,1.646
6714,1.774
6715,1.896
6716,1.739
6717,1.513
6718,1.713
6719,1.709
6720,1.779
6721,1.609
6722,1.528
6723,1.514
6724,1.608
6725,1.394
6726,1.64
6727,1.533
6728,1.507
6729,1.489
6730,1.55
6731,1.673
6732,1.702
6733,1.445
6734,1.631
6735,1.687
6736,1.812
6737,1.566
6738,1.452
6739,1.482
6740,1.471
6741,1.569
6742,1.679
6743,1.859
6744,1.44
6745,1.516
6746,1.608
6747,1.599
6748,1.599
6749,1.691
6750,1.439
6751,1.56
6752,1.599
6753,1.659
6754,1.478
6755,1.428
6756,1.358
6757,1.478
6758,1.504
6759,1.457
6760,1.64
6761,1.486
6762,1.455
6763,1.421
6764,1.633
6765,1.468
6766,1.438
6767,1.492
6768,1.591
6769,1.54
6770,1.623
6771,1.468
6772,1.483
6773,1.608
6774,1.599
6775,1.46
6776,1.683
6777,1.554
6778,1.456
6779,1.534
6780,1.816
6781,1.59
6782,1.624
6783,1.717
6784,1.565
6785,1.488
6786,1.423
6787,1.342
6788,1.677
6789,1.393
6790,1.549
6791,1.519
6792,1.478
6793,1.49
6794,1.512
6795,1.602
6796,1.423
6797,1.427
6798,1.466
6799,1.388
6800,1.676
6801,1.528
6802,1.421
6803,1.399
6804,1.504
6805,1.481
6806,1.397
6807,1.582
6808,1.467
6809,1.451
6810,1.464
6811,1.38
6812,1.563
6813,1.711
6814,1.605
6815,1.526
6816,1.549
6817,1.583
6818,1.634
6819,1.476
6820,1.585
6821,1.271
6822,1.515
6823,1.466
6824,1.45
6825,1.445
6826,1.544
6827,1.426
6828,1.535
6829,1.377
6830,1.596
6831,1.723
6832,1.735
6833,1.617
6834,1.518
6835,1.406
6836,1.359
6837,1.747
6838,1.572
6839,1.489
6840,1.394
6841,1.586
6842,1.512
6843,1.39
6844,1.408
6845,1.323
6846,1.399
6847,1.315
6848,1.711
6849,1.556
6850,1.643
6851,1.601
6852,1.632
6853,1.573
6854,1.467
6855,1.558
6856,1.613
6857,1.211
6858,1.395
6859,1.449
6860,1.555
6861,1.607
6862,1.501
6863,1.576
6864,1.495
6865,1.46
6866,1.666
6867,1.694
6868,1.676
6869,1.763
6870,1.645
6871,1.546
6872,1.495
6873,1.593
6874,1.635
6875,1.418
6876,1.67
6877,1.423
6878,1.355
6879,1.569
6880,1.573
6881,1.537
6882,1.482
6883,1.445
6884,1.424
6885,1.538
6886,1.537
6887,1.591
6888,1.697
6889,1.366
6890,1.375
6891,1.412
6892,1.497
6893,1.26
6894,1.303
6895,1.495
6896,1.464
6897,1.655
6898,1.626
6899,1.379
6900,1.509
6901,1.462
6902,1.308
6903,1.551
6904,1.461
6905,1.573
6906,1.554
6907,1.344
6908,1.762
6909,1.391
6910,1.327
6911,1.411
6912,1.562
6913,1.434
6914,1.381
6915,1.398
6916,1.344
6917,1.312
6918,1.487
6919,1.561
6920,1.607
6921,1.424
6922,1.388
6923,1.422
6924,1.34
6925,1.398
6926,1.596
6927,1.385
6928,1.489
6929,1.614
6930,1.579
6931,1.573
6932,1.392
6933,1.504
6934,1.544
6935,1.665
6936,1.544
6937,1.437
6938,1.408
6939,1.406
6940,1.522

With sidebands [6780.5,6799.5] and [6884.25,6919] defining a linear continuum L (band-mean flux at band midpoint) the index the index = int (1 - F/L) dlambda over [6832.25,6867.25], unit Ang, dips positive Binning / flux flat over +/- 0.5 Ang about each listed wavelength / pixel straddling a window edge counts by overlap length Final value -0.7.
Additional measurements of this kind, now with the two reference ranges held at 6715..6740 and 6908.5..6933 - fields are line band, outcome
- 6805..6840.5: 0.2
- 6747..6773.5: 0.8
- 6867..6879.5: -0.7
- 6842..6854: 0.0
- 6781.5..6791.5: 0.2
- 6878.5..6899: -0.2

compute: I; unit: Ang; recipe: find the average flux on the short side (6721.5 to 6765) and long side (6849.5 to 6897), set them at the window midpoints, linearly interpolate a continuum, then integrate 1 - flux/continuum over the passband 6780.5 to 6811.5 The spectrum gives 0.9 Ang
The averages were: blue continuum 1.55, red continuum 1.52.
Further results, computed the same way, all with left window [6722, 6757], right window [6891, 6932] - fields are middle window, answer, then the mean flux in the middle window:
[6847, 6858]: -0.29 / 1.54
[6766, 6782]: -0.21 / 1.56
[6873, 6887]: -0.30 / 1.51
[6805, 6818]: -0.03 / 1.53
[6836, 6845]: 0.07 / 1.49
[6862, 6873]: -0.79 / 1.6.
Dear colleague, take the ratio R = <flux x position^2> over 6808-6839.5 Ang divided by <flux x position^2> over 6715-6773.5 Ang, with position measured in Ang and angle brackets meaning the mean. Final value 1.00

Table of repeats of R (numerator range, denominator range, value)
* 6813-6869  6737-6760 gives 1.02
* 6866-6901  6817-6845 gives 1.02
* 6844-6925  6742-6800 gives 1.01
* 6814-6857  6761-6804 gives 1.01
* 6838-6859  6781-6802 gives 1.00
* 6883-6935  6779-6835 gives 1.00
